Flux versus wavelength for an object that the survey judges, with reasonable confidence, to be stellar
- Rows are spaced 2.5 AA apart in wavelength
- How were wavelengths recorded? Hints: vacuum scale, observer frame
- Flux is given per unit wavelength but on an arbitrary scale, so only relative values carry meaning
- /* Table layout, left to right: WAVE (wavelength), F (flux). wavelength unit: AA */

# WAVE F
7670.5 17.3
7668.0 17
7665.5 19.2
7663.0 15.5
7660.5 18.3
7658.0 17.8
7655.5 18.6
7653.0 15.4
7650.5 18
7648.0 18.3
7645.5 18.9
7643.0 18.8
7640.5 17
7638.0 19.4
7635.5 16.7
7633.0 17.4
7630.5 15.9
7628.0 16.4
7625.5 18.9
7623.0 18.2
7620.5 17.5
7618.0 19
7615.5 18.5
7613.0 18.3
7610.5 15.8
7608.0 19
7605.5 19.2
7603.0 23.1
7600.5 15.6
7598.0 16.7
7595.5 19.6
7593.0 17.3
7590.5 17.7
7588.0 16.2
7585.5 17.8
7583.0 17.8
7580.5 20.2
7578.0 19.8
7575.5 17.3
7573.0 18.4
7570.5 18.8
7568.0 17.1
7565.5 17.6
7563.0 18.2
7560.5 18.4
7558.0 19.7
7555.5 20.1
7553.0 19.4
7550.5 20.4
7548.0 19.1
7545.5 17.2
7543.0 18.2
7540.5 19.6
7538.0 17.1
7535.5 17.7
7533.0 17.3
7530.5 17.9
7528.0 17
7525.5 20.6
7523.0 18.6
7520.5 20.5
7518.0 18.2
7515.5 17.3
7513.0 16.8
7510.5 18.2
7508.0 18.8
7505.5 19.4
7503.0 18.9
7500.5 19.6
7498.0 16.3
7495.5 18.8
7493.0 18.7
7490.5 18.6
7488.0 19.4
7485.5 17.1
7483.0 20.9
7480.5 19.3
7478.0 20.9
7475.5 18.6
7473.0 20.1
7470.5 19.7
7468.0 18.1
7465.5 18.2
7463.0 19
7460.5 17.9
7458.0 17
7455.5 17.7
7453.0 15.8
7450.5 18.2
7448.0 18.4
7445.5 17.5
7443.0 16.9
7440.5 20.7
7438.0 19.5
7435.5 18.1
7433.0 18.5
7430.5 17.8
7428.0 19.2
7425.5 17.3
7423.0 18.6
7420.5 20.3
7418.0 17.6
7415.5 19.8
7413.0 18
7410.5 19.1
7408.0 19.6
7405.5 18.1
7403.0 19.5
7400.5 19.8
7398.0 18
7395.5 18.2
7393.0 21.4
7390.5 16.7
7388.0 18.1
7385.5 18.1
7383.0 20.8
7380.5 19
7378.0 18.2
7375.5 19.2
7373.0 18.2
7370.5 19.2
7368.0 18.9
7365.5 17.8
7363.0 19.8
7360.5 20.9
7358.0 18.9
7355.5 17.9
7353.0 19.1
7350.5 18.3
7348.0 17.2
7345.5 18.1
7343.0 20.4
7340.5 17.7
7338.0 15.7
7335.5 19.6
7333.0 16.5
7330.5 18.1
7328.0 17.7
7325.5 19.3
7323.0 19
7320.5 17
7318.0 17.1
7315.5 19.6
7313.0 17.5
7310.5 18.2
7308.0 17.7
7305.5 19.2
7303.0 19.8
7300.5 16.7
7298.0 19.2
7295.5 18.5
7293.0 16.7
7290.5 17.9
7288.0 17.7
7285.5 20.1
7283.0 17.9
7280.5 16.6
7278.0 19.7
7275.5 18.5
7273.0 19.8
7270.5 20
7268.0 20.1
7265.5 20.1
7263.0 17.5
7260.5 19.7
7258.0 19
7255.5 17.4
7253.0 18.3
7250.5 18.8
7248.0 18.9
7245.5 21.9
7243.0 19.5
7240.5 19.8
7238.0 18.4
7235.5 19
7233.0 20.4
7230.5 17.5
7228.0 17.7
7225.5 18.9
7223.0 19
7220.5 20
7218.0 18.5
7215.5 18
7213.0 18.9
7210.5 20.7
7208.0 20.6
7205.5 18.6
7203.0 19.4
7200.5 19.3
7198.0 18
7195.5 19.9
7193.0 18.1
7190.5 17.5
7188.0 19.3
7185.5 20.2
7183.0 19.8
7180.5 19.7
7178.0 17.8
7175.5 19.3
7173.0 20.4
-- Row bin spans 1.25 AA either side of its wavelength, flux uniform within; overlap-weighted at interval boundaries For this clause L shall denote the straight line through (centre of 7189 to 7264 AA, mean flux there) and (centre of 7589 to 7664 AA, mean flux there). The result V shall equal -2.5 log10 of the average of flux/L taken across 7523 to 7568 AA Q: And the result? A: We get -0.02 mag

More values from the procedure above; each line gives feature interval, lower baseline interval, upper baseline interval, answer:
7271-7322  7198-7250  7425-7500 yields 0.04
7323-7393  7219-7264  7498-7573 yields 0.01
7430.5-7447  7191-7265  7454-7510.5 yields 0.02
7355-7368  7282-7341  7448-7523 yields -0.05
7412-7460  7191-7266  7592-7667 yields 0.01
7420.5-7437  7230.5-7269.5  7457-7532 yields 0.02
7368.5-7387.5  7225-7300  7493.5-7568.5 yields -0.01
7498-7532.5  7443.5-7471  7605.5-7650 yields -0.04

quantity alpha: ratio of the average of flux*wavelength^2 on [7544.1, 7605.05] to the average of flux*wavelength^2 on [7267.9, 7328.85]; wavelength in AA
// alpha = 1.1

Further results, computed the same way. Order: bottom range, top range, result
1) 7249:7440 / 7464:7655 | 1.05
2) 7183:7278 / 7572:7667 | 1.04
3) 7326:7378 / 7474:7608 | 1.06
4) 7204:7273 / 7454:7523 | 1.04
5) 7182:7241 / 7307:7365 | 0.99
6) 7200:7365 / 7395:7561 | 1.05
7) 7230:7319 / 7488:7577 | 1.06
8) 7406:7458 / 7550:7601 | 1.03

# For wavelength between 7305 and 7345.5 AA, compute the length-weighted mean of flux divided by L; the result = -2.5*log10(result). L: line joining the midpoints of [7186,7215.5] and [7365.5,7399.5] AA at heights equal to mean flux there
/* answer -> 0.04 mag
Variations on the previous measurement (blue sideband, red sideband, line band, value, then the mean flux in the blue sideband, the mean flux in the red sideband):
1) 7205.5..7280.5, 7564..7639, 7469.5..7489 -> -0.062 mag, 19.1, 18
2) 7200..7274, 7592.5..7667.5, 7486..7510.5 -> -0.017 mag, 19.2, 17.9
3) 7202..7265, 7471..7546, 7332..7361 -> 0.033 mag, 19.1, 18.6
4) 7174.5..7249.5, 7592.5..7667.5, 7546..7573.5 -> -0.039 mag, 19.2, 17.9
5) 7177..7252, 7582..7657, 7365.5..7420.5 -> -0.015 mag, 19.1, 17.9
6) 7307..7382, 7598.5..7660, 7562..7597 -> -0.004 mag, 18.4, 18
